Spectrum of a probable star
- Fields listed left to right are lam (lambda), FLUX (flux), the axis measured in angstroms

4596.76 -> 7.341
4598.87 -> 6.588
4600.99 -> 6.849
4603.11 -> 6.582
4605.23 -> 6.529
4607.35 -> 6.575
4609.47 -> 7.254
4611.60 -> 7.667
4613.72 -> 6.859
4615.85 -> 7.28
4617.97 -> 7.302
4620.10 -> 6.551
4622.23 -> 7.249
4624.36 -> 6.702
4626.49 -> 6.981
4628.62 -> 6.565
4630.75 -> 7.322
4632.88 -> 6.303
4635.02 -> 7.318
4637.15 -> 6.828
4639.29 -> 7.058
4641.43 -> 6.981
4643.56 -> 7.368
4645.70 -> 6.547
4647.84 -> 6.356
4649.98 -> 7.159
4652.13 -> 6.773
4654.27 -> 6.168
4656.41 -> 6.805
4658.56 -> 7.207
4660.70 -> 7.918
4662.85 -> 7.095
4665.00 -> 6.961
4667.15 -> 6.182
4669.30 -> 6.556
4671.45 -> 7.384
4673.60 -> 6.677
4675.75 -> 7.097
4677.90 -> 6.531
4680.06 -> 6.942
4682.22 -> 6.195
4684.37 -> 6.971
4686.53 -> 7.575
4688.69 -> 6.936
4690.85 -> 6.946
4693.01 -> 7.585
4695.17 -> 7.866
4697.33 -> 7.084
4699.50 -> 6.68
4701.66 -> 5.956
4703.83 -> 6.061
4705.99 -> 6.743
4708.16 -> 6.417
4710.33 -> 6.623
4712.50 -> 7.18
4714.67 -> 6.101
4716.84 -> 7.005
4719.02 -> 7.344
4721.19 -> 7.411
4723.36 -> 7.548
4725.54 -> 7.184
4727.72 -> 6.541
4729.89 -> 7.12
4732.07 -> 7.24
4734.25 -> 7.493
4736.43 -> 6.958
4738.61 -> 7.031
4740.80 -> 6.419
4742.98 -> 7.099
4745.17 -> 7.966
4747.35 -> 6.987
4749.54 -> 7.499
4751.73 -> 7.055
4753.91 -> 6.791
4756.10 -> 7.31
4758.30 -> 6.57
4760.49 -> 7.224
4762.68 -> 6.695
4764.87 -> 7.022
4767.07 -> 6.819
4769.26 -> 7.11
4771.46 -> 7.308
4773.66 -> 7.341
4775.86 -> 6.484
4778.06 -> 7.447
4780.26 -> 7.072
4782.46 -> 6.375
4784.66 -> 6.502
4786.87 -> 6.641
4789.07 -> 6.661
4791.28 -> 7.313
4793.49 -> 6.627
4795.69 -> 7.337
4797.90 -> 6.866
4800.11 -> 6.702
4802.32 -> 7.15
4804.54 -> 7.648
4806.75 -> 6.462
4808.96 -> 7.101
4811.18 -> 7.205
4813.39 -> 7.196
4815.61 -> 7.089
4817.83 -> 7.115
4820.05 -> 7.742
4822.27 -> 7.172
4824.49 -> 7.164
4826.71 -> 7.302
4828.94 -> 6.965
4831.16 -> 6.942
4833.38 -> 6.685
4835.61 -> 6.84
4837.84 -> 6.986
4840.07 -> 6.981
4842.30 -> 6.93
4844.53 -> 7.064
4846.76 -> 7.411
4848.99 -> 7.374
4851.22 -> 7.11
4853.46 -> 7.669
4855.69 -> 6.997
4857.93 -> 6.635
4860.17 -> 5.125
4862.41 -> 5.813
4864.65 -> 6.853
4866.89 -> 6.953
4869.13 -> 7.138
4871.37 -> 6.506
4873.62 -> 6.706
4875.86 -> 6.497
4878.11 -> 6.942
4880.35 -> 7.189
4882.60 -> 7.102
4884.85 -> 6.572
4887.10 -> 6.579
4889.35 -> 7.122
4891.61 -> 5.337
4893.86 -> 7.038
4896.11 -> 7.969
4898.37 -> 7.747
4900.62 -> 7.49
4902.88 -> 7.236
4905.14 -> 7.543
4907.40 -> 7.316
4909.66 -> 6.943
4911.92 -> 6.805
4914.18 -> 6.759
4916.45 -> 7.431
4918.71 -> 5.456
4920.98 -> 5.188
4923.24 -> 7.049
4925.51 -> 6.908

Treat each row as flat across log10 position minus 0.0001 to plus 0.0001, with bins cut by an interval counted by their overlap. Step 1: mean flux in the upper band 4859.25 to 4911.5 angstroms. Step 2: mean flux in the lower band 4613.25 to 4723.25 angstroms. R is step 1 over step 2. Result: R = 1.0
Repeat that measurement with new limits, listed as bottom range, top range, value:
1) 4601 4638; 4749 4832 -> 1.01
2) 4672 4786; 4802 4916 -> 1.00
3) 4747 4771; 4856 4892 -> 0.94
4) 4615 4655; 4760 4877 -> 1.01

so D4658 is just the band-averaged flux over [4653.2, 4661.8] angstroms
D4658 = 7.03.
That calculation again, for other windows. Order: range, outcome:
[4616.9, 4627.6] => 6.96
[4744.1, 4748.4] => 7.49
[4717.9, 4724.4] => 7.43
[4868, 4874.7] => 6.78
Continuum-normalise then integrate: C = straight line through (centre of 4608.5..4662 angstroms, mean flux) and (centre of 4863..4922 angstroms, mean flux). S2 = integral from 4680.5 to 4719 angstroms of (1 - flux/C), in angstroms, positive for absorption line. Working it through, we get 0.6 angstroms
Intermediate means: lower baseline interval 6.98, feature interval 6.83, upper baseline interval 6.86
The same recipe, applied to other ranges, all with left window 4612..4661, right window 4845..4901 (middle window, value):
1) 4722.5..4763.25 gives -1.1 angstroms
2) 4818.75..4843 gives -0.7 angstroms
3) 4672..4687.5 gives 0.1 angstroms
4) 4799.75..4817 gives -0.5 angstroms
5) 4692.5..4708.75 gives 0.3 angstroms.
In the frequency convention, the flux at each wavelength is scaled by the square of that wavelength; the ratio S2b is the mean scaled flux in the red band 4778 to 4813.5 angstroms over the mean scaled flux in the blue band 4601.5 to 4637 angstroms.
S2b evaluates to 1.08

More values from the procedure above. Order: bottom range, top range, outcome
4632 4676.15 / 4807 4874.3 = 1.09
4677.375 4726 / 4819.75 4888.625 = 1.06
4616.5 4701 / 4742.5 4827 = 1.07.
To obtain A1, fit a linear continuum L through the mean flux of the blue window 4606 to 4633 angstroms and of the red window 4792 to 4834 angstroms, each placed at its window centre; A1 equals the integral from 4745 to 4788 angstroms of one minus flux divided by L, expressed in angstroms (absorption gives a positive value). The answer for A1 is 0.4 angstroms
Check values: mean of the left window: 6.99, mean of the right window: 7.09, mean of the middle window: 6.99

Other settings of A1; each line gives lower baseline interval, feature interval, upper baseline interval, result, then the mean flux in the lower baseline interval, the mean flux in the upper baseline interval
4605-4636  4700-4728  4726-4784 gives 0.93 angstroms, 6.97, 7.04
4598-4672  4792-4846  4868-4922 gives -1.43 angstroms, 6.91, 6.86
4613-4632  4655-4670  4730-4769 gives 0.11 angstroms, 6.98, 7.07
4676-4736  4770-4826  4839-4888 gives -1.29 angstroms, 6.94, 6.83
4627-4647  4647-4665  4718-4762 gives 0.04 angstroms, 6.92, 7.14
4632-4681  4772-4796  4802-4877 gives 0.16 angstroms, 6.88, 6.95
